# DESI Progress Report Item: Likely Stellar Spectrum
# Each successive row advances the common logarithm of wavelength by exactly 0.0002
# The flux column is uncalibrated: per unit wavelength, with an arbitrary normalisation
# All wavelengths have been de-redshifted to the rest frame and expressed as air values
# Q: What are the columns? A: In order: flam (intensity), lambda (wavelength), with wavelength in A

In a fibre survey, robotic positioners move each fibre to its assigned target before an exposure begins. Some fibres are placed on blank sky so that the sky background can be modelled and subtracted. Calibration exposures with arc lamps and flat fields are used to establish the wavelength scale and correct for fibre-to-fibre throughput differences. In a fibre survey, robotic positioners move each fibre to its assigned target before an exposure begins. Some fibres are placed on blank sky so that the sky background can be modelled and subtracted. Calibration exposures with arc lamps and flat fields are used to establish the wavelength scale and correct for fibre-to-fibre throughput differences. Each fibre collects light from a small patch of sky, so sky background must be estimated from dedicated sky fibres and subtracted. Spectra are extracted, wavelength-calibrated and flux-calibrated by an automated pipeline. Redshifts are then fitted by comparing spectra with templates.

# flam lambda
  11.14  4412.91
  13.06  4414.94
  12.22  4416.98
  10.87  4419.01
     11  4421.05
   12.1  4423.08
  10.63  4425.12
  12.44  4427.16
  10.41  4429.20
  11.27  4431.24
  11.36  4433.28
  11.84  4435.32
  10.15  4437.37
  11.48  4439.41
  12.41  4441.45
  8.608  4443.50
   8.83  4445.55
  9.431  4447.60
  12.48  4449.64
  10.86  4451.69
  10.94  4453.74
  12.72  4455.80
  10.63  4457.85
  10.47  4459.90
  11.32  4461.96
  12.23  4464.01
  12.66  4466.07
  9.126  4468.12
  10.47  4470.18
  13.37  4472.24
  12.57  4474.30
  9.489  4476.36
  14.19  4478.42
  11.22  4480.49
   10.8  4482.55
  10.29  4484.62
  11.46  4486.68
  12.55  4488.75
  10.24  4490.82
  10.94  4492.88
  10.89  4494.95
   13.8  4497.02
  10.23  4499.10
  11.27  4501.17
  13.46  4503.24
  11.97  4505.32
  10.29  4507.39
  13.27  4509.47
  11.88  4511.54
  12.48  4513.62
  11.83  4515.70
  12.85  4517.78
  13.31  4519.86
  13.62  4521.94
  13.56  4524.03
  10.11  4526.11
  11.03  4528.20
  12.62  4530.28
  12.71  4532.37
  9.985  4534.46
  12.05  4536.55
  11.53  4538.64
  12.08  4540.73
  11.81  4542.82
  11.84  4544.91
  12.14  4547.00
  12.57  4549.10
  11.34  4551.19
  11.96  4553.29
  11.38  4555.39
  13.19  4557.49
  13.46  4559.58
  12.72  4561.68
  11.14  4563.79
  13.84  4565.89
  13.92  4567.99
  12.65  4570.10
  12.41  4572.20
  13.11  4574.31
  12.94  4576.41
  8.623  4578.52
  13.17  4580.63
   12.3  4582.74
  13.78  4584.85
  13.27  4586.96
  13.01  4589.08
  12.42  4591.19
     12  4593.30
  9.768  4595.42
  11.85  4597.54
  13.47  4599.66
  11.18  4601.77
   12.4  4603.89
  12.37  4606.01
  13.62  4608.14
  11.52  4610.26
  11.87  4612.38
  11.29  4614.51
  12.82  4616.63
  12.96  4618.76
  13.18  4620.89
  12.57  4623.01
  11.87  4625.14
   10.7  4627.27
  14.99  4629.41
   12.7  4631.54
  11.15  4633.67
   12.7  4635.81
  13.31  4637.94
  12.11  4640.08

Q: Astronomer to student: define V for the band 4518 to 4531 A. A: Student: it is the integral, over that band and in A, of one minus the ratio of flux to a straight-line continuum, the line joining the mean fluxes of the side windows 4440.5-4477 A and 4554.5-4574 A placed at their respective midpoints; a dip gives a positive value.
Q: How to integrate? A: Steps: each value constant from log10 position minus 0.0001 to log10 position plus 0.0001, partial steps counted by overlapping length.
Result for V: -0.3 A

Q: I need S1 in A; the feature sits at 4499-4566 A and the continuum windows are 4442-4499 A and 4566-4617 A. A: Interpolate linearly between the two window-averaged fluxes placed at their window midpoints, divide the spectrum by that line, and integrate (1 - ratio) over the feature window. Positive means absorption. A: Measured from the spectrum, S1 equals -1.8 A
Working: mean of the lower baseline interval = 11.2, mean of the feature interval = 12.1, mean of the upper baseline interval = 12.3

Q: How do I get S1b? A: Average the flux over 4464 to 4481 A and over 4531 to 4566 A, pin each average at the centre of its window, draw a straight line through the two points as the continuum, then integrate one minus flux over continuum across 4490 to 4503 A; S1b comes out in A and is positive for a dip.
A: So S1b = 0.5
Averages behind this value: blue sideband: 11.7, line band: 11.4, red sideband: 12.1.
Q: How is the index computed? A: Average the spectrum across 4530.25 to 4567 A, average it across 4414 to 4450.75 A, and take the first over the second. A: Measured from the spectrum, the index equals 1.09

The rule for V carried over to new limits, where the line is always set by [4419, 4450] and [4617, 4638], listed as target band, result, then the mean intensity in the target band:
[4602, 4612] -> 0.1 A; 12.3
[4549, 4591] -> -1.5 A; 12.5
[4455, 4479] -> -0.7 A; 11.5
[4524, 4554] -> 0.2 A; 11.8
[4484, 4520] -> -1.0 A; 11.8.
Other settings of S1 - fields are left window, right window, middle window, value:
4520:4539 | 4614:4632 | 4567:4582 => -0.1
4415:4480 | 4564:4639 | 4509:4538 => -0.9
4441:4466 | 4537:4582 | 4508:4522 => -1.1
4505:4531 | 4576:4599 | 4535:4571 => -0.4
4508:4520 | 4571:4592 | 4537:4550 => 0.5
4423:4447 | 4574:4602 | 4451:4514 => -1.4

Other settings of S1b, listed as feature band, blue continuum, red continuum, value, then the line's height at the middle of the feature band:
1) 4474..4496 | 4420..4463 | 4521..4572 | 0.4 A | 11.5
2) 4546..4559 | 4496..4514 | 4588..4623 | 0.0 A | 12.1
